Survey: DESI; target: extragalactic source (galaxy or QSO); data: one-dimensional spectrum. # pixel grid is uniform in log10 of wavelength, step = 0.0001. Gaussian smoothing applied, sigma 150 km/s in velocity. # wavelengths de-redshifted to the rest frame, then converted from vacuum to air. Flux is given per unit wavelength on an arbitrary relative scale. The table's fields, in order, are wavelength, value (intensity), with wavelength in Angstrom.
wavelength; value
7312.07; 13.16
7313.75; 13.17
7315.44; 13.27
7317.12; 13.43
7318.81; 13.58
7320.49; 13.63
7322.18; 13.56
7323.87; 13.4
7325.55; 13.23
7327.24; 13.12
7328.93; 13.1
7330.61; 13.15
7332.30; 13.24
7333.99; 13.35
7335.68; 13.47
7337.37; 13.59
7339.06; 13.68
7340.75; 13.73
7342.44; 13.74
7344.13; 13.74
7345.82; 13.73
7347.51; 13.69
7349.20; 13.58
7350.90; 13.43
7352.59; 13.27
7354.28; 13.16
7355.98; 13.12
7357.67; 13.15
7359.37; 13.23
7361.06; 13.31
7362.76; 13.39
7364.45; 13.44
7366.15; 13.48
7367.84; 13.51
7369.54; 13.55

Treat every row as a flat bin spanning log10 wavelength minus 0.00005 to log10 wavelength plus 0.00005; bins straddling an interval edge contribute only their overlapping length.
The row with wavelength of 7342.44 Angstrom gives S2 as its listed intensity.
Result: 13.74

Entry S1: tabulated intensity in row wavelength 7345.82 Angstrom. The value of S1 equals 13.73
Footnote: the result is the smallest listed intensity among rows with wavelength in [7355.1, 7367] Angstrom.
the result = 13.12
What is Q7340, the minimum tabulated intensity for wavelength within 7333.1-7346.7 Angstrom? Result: 13.35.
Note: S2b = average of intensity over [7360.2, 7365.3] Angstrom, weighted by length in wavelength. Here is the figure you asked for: 13.4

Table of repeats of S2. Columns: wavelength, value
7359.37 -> 13.23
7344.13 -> 13.74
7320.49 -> 13.63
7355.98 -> 13.12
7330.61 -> 13.15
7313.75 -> 13.17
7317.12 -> 13.43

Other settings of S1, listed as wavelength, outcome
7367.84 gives 13.51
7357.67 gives 13.15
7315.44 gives 13.27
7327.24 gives 13.12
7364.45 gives 13.44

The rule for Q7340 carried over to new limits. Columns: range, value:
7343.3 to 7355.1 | 13.16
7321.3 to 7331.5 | 13.1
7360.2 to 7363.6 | 13.31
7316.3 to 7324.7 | 13.4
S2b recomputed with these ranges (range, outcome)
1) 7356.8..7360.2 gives 13.2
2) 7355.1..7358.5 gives 13.1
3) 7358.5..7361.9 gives 13.3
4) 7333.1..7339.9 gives 13.5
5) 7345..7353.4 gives 13.5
